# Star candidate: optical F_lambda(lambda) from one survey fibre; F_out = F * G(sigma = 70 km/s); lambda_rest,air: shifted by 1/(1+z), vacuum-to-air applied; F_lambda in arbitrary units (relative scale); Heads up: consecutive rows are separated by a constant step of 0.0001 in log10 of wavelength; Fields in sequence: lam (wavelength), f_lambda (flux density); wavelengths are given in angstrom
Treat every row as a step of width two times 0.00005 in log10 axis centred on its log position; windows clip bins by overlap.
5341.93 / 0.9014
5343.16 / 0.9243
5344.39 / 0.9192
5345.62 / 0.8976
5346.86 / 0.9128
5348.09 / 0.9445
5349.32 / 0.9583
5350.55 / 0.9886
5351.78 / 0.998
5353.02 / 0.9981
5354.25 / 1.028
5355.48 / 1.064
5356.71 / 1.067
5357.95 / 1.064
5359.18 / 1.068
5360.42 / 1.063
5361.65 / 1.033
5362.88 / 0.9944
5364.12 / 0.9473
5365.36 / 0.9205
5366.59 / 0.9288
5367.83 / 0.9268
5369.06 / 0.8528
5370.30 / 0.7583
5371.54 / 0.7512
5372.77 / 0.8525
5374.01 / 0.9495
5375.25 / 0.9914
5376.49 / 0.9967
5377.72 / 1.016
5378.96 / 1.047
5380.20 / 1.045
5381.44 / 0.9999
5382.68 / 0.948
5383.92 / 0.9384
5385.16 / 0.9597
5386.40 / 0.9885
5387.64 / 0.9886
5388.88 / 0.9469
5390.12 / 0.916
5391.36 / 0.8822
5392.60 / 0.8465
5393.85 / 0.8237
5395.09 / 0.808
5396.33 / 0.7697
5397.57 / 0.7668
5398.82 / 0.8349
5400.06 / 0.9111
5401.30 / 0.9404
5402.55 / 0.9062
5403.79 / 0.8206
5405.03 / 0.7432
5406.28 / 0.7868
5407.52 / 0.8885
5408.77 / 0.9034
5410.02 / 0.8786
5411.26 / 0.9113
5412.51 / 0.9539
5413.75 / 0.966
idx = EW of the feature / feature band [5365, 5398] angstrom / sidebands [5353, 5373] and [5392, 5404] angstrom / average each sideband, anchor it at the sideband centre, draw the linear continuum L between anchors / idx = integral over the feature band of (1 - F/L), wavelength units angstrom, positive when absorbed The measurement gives -0.52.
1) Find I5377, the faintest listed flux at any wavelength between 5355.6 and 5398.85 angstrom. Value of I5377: 0.7512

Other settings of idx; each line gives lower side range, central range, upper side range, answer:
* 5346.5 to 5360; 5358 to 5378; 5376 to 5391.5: 1.1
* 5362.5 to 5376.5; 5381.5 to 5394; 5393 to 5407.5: -1.0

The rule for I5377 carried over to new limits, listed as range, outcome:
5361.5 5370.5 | 0.7583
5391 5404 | 0.7668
